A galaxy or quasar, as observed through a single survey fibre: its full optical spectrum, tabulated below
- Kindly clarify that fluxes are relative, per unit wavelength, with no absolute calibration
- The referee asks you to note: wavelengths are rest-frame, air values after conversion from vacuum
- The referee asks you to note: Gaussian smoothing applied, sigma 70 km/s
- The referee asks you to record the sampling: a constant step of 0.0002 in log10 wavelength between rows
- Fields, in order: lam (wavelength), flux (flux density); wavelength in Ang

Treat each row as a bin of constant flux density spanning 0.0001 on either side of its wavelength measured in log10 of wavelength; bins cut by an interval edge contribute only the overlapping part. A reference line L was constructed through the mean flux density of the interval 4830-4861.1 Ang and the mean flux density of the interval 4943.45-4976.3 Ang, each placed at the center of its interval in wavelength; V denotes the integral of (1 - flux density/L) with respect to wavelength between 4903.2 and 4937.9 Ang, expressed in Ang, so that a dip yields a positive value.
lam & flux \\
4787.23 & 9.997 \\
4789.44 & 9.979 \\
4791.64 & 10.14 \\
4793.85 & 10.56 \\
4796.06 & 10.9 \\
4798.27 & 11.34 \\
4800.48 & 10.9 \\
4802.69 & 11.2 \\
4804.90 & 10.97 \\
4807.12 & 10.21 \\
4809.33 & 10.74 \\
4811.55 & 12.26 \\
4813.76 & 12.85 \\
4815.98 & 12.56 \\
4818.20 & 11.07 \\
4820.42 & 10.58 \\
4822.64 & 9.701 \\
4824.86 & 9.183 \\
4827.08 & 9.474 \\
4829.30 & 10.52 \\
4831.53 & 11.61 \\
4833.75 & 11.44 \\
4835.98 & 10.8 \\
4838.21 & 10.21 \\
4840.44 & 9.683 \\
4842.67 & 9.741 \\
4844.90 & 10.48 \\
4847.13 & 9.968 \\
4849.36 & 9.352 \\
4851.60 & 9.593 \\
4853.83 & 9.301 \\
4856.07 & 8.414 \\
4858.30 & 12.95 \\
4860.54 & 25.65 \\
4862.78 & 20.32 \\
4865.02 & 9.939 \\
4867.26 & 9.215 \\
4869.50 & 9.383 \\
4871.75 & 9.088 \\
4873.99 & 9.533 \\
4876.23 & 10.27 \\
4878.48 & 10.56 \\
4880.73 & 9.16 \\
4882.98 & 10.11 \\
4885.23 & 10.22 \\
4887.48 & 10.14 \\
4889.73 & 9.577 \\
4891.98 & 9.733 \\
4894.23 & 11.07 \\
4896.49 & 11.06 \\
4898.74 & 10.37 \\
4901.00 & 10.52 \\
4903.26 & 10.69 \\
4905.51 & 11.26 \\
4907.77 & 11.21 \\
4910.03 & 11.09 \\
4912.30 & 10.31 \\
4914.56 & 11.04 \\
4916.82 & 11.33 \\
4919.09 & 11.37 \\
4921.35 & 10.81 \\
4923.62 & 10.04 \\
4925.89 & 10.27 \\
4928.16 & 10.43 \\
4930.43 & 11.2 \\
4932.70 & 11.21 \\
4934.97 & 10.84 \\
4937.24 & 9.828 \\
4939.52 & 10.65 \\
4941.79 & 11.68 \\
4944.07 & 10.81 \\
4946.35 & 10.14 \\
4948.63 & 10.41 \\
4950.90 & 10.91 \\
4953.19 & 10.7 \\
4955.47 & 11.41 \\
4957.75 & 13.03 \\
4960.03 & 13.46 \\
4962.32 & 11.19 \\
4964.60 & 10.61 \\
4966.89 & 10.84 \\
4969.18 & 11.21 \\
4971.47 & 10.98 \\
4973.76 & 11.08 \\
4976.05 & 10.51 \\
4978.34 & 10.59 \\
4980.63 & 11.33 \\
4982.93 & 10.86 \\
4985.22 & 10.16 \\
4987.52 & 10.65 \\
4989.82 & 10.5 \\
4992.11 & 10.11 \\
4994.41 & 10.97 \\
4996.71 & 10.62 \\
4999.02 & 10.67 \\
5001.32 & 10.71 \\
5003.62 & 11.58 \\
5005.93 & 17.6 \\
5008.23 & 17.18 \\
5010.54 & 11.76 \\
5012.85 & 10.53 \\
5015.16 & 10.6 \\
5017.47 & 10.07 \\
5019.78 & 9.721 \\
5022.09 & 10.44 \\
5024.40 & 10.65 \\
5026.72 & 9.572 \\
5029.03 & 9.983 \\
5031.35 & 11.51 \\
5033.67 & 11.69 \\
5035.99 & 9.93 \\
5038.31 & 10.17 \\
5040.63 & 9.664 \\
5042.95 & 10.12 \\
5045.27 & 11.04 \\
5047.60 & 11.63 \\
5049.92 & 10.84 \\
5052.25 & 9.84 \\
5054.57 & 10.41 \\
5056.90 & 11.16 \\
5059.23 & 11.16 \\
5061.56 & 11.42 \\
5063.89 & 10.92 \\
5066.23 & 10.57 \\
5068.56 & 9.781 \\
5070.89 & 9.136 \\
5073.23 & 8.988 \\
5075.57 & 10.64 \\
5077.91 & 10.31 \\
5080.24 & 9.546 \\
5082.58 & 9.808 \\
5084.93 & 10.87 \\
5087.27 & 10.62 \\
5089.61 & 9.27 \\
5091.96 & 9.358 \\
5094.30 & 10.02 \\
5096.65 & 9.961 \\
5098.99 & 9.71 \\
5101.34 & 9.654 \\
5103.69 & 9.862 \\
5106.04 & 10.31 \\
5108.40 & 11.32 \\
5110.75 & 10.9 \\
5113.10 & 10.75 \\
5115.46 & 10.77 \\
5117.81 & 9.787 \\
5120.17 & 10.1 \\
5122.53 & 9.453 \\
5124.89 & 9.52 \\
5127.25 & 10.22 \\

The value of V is 1.0 Ang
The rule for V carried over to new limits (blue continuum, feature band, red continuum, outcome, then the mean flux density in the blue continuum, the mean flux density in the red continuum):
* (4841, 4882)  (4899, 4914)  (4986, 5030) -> 0.56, 11.2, 11.3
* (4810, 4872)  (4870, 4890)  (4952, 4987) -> 2.50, 11.3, 11.2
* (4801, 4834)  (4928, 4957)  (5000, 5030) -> 1.32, 10.9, 11.6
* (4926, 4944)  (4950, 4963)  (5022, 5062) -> -1.28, 10.8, 10.6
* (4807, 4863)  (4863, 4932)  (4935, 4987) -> 4.24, 11.4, 11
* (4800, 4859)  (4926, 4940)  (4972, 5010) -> 0.68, 10.6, 11.6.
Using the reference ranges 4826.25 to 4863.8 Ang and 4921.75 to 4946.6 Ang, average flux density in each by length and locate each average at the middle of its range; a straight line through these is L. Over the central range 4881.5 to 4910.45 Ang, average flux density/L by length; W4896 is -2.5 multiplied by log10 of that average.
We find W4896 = 0.06 mag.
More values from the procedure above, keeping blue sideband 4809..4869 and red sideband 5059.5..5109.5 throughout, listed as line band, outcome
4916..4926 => 0.02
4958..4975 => -0.07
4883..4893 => 0.12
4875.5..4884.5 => 0.12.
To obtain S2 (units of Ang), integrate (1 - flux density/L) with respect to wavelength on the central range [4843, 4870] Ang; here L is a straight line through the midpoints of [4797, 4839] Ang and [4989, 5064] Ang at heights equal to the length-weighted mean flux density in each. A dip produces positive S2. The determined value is -2.68 Ang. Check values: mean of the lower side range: 10.9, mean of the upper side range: 11.1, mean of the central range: 12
